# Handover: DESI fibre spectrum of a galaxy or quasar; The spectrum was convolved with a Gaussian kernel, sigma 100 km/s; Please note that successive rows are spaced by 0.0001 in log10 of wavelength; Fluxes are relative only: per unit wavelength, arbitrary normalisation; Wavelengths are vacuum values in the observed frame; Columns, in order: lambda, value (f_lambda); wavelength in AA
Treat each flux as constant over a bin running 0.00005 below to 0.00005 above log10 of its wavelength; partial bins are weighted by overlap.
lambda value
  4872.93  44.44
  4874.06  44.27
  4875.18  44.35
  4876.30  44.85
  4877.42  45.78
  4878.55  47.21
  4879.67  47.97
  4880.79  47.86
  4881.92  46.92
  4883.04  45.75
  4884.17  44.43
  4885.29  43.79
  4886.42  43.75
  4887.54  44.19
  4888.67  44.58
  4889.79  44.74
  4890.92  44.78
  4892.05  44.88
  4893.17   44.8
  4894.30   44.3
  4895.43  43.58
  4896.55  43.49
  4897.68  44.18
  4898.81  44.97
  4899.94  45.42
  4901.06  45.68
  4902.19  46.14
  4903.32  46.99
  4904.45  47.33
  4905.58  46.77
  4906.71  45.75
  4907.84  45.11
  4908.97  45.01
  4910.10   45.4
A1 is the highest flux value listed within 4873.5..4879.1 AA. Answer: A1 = 47.21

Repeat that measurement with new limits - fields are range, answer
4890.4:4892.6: 44.88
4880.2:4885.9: 47.86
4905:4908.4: 46.77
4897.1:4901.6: 45.68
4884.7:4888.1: 44.19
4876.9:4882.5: 47.97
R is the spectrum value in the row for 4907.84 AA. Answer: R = 45.11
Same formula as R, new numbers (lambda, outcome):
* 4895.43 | 43.58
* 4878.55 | 47.21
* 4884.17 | 44.43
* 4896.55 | 43.49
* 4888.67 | 44.58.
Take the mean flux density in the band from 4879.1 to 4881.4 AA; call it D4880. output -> 47.9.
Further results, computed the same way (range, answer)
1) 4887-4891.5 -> 44.5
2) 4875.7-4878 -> 45.3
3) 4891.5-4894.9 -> 44.7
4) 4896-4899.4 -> 44.1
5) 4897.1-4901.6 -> 45.1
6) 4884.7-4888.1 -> 44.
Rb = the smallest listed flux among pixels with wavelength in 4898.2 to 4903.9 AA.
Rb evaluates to 44.97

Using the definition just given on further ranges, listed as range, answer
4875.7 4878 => 44.85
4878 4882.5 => 46.92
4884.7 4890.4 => 43.75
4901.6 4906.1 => 46.14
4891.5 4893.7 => 44.8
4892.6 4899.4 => 43.49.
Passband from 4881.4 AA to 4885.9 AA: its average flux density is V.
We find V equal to 45.2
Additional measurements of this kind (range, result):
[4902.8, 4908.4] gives 46.4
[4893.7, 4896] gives 44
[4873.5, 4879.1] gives 45.3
